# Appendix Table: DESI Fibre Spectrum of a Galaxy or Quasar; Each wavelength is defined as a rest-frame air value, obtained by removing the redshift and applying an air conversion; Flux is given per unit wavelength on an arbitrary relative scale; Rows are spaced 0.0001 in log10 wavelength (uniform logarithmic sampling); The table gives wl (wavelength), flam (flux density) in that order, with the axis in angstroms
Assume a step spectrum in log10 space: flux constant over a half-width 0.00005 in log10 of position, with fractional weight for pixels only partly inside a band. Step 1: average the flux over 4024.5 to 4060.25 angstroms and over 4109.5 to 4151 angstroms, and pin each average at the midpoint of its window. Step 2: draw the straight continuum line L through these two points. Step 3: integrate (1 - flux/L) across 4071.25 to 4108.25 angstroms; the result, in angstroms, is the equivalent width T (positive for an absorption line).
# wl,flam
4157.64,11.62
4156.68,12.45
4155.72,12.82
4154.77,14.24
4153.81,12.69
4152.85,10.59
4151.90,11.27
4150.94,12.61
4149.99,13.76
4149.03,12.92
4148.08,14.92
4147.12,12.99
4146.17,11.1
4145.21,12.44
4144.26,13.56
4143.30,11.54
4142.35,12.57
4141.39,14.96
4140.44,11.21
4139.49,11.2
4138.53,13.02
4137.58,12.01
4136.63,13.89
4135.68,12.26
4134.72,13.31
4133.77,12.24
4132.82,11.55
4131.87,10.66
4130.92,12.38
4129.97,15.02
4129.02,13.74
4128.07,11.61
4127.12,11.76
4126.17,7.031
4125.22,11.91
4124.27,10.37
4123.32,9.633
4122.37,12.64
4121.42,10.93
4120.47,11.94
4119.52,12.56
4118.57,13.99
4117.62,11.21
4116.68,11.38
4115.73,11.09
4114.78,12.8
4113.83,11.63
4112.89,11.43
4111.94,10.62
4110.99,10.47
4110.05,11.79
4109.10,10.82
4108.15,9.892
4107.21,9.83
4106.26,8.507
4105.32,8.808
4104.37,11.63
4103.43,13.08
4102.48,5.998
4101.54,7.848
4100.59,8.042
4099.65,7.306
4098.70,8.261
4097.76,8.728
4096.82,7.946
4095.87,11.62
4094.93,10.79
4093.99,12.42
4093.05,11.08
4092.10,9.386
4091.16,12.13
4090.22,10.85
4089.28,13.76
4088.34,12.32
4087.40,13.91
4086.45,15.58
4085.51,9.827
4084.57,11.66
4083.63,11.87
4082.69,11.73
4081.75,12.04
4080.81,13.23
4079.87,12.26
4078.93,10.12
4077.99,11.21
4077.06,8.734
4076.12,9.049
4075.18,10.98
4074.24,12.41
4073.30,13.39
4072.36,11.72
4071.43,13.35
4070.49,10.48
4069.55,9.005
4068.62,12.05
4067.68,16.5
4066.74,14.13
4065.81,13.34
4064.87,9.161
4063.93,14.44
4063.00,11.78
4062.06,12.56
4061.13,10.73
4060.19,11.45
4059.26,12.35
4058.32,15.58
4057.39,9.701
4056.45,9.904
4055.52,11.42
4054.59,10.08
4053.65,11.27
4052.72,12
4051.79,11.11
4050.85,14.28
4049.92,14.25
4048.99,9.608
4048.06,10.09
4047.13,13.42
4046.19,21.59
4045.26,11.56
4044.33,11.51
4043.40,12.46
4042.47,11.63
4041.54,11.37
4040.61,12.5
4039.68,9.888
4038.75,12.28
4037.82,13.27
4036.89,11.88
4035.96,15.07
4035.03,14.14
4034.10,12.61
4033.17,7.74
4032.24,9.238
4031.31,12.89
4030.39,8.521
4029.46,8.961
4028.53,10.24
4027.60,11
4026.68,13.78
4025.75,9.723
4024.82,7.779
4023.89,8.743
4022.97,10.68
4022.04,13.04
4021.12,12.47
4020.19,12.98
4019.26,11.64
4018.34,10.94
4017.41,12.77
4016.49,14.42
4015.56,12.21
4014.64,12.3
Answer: 3.5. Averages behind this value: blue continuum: 11.8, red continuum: 12.1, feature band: 10.8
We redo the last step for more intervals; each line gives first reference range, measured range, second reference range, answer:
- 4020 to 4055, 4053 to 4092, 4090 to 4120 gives -2.95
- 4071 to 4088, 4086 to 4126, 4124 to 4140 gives 3.63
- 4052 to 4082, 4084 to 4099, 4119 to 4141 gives 0.64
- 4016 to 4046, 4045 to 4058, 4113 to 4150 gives -0.56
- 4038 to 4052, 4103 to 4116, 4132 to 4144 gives 1.67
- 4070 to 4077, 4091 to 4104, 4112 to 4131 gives 2.25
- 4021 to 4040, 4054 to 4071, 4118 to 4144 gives -0.73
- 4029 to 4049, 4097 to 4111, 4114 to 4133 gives 2.90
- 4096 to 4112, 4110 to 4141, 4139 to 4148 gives -2.09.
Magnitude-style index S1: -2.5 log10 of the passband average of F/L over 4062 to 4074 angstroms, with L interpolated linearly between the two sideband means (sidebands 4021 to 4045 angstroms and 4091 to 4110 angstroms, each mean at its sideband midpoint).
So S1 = -0.19 mag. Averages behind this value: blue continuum 11.3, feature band 12.4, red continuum 9.71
